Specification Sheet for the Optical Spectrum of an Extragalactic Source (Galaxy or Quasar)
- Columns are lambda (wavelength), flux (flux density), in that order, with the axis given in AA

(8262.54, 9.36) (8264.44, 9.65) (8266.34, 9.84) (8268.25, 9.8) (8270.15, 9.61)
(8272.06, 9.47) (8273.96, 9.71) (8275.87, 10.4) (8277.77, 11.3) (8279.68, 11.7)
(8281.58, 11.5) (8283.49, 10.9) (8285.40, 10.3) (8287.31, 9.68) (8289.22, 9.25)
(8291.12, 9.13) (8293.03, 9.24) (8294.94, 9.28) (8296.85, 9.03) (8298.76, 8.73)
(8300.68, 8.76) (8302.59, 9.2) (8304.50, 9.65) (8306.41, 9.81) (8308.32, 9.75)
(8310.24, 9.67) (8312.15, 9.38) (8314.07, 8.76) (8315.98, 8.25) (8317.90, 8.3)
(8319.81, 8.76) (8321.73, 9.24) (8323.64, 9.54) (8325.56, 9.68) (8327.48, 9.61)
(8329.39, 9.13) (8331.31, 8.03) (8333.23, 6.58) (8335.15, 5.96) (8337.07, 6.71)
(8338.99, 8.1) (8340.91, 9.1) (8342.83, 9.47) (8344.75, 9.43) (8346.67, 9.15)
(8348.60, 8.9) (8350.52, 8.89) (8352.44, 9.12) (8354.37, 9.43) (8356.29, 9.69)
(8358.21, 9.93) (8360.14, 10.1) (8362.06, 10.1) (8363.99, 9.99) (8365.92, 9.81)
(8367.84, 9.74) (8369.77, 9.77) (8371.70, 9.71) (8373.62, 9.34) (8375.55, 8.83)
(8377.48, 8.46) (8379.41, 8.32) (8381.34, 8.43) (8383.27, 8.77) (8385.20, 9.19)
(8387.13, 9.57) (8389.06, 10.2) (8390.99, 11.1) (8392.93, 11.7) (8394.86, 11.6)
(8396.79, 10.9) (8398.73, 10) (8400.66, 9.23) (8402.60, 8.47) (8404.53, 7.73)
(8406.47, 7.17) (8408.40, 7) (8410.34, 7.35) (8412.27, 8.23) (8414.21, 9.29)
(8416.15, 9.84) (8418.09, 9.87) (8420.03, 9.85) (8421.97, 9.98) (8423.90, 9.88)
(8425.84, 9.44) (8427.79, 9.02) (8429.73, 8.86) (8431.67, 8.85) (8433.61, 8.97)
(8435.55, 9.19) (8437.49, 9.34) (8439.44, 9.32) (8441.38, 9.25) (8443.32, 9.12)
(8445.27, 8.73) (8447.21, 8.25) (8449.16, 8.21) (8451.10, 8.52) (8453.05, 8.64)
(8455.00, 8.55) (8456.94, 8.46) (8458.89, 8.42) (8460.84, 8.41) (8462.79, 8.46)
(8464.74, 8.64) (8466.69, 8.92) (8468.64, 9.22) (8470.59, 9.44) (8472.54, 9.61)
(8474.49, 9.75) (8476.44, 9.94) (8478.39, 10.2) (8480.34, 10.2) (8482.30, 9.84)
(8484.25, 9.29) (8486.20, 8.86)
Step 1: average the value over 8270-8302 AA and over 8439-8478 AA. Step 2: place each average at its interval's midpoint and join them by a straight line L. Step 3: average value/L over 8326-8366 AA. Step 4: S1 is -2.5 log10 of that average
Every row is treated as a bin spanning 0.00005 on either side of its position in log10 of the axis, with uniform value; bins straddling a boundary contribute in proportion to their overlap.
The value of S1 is 0.074 mag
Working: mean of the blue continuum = 9.88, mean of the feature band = 8.91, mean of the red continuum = 8.91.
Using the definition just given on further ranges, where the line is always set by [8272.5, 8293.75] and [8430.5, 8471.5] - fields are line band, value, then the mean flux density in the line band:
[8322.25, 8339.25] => 0.20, 8.18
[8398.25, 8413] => 0.14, 8.09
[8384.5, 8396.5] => -0.14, 10.6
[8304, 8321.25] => 0.10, 9.14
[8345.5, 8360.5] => 0.03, 9.37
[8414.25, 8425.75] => -0.08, 9.8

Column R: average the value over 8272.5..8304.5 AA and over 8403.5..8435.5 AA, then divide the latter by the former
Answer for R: 0.90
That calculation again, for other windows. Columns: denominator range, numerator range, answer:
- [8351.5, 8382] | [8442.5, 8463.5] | 0.90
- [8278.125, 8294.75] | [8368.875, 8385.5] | 0.88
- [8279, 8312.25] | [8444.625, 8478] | 0.91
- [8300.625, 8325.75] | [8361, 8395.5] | 1.05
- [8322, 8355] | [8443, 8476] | 1.02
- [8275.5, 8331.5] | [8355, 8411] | 0.98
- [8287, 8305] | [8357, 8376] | 1.06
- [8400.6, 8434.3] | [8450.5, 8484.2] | 1.04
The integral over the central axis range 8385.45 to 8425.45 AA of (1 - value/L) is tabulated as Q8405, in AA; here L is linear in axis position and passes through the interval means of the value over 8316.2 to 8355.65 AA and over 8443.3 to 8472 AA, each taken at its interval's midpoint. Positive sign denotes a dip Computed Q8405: -3.6 AA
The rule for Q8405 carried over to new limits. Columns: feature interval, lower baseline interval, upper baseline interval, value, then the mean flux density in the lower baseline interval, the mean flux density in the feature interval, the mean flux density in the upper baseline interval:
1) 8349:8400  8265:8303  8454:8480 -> -1.2 AA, 9.85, 9.71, 9.11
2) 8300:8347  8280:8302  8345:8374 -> 4.1 AA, 9.67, 8.8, 9.58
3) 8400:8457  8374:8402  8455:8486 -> 3.9 AA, 9.71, 8.82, 9.22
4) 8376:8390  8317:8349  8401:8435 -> -0.4 AA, 8.56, 8.98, 8.82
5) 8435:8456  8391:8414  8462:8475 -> 0.7 AA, 9.13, 8.82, 9.14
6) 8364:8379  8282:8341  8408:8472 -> -0.7 AA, 8.97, 9.38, 8.92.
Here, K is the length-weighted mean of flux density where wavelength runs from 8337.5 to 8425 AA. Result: 9.33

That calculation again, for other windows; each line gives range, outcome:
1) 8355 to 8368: 9.91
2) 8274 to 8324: 9.6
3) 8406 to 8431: 8.94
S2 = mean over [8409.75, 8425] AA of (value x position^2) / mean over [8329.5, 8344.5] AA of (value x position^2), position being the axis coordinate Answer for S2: 1.2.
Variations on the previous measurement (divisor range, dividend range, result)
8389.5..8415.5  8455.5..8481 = 1.01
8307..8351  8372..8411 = 1.07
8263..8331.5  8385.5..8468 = 0.98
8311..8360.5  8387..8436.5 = 1.08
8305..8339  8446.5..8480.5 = 1.07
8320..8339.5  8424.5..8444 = 1.13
